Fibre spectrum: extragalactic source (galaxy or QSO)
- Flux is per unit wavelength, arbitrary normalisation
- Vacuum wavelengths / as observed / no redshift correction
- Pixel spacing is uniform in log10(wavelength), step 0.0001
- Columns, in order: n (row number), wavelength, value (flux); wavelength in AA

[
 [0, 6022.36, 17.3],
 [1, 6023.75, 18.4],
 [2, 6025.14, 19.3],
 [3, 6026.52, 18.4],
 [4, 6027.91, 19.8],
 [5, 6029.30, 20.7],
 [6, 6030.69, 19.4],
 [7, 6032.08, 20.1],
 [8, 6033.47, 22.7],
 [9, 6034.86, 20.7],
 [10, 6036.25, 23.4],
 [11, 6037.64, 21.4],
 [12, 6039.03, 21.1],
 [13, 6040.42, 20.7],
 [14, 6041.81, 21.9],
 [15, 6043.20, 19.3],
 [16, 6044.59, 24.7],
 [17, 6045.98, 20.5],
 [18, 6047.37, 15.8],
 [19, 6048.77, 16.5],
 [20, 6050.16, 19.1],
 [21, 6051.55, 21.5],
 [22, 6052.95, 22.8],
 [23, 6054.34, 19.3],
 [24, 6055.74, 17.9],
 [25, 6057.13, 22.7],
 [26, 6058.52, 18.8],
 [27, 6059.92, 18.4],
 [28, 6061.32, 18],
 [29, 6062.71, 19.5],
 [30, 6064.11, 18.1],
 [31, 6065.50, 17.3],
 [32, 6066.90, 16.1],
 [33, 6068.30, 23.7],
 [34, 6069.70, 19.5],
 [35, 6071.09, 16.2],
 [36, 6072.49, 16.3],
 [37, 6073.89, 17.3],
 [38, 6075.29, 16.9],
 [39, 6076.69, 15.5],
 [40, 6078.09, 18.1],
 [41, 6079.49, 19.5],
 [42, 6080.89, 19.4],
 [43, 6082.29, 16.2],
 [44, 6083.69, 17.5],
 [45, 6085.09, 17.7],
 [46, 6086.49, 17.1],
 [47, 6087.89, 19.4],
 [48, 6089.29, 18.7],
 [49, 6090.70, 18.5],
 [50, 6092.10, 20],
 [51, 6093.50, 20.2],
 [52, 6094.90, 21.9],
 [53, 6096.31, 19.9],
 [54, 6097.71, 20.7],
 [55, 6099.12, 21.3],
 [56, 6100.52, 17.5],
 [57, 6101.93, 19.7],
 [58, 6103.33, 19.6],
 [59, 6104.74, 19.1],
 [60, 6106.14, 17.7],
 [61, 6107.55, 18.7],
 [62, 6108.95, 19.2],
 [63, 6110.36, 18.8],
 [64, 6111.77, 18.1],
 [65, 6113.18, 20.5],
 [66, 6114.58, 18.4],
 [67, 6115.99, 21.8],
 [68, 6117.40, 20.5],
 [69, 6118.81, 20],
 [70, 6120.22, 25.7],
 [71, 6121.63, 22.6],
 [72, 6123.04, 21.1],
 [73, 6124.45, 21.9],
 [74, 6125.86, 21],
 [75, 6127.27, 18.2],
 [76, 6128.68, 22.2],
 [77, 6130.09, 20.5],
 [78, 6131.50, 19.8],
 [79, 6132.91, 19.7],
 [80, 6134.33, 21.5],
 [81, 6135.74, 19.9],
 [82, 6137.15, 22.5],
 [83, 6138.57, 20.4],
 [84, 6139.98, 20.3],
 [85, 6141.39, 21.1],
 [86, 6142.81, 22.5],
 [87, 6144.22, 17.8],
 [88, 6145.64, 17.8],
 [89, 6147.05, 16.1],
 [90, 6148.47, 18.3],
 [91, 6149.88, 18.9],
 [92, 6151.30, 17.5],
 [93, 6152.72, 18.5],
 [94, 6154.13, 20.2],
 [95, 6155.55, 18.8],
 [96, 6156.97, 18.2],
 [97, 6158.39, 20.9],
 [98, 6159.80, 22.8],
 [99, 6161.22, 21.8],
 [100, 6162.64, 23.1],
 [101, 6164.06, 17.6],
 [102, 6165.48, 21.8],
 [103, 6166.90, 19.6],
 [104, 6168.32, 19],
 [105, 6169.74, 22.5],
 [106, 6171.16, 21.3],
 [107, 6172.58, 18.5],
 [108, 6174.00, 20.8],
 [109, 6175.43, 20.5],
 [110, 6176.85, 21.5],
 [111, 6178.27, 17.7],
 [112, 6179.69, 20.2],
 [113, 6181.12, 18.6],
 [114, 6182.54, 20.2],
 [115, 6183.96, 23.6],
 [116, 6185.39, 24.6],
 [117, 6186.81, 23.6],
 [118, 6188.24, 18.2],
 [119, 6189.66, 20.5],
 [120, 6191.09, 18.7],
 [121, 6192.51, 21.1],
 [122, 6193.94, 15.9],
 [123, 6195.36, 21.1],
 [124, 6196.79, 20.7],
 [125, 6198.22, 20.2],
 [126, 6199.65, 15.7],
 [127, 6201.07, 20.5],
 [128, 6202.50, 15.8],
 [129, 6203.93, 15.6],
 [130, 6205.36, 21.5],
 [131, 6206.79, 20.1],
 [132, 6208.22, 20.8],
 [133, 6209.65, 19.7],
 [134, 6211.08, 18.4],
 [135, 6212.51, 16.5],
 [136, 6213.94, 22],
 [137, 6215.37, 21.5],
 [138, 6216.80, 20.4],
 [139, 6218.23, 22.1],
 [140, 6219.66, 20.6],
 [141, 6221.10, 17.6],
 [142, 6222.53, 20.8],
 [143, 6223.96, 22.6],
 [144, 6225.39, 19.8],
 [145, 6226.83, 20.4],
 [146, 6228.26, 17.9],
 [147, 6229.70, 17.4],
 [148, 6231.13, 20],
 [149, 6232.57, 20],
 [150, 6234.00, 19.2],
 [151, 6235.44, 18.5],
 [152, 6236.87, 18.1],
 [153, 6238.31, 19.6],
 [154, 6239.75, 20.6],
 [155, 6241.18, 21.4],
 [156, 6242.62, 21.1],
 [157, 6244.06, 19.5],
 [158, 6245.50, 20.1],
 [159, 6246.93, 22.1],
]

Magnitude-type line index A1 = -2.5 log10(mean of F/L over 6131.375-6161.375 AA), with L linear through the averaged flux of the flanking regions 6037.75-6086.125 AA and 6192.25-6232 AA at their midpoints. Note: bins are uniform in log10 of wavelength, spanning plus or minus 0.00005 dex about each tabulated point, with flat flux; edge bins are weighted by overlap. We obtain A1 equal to -0.027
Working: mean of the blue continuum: 19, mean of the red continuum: 19.5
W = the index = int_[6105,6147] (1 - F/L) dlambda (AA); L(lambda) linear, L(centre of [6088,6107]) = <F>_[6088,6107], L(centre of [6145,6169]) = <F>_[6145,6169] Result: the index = -1.6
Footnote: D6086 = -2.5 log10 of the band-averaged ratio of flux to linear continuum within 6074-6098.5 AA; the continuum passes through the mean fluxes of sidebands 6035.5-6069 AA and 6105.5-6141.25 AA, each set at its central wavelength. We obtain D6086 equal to 0.09 mag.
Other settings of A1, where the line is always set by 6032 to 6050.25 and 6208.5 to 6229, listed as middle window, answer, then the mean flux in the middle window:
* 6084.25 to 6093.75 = 0.097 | 18.7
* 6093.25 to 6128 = 0.012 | 20.2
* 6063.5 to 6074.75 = 0.140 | 18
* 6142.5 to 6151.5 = 0.112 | 18.3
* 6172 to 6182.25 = 0.025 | 19.7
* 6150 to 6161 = 0.034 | 19.6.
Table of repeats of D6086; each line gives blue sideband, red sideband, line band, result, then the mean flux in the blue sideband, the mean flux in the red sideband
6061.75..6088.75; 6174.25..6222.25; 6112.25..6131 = -0.13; 18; 19.9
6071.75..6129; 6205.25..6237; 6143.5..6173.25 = 0.00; 19.4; 19.8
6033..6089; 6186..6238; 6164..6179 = -0.04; 19.2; 19.6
